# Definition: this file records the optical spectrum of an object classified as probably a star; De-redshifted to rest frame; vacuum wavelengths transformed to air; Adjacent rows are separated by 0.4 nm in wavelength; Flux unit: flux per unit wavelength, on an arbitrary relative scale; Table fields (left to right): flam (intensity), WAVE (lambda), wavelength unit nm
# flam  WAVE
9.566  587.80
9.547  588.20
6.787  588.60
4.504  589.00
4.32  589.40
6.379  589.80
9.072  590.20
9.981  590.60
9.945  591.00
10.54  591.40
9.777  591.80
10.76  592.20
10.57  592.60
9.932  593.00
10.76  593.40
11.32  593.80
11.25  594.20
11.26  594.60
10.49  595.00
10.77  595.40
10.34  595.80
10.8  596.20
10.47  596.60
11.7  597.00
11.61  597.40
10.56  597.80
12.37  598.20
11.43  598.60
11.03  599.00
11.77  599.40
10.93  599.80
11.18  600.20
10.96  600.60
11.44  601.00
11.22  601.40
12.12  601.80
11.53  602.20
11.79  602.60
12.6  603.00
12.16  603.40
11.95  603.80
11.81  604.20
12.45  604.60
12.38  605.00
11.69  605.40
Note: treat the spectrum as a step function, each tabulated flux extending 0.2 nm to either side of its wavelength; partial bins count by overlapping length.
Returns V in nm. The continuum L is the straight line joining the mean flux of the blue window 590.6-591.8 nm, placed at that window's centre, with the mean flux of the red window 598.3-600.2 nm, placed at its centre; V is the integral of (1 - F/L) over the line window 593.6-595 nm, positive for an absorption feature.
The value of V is -0.08 nm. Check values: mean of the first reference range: 10.1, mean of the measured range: 11.2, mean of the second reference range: 11.3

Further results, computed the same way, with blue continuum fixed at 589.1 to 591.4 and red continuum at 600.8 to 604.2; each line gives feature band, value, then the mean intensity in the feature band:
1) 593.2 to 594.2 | -0.22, 11.1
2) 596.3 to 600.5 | -0.29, 11.3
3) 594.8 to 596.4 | -0.15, 10.6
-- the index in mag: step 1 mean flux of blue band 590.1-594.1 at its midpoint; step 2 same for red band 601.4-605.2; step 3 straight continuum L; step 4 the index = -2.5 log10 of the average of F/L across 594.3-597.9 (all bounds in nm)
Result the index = 0.003 mag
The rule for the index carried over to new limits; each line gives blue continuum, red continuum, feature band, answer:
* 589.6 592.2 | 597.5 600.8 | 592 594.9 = -0.09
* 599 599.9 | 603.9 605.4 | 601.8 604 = -0.01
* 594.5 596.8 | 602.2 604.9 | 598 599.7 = -0.03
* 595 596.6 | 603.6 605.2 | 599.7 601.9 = 0.02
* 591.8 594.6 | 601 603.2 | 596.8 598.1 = -0.01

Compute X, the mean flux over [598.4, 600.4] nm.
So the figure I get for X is 11.3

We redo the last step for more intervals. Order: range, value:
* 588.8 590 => 5.07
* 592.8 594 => 10.7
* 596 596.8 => 10.6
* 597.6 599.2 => 11.3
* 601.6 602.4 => 11.8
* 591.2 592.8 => 10.4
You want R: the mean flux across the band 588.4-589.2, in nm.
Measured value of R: 5.65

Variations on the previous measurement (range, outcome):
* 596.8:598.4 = 11.6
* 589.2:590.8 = 7.44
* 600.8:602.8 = 11.6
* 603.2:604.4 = 12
